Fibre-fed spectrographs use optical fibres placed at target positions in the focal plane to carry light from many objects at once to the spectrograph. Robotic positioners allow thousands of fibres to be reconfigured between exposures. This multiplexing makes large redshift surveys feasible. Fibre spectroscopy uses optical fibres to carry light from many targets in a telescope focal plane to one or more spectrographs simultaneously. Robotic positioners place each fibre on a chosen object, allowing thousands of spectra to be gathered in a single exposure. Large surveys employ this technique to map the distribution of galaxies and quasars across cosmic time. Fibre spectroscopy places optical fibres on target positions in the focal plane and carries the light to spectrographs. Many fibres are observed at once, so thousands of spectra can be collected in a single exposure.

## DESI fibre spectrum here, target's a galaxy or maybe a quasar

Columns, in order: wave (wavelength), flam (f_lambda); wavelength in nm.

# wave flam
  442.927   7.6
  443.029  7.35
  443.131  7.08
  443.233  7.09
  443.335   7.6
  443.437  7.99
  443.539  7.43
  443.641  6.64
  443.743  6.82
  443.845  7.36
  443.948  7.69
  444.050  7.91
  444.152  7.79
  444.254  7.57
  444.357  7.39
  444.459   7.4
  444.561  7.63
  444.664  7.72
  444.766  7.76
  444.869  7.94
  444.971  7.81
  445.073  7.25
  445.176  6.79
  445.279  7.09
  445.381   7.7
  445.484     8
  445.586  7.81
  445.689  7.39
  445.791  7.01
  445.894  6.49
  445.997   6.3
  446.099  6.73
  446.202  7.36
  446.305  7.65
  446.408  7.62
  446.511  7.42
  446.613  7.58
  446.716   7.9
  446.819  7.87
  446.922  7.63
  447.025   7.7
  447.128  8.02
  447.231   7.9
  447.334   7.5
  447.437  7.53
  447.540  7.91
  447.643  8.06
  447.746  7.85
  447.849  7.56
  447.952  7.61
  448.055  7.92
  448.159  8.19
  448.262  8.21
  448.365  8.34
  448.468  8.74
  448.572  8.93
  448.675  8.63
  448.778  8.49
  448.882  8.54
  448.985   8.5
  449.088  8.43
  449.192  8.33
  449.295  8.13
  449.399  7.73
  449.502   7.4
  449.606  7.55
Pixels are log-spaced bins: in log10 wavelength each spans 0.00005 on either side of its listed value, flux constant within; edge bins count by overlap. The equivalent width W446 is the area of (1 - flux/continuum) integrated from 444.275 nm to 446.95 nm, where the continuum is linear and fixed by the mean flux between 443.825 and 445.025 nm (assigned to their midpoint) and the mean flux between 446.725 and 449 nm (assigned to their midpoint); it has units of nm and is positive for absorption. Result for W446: 0.13 nm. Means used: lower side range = 7.67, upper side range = 8.06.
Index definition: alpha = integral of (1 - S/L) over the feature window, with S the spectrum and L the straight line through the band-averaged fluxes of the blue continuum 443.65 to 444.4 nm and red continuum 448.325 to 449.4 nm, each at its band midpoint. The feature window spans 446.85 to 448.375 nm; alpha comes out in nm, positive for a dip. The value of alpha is 0.066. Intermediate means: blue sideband 7.45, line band 7.85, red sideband 8.47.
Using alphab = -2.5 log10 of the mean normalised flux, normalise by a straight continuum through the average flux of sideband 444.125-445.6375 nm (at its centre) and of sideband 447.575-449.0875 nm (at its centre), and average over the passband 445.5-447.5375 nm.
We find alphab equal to 0.06 mag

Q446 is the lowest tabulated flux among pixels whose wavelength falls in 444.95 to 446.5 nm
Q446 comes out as 6.3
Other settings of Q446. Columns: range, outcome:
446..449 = 6.73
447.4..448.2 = 7.53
